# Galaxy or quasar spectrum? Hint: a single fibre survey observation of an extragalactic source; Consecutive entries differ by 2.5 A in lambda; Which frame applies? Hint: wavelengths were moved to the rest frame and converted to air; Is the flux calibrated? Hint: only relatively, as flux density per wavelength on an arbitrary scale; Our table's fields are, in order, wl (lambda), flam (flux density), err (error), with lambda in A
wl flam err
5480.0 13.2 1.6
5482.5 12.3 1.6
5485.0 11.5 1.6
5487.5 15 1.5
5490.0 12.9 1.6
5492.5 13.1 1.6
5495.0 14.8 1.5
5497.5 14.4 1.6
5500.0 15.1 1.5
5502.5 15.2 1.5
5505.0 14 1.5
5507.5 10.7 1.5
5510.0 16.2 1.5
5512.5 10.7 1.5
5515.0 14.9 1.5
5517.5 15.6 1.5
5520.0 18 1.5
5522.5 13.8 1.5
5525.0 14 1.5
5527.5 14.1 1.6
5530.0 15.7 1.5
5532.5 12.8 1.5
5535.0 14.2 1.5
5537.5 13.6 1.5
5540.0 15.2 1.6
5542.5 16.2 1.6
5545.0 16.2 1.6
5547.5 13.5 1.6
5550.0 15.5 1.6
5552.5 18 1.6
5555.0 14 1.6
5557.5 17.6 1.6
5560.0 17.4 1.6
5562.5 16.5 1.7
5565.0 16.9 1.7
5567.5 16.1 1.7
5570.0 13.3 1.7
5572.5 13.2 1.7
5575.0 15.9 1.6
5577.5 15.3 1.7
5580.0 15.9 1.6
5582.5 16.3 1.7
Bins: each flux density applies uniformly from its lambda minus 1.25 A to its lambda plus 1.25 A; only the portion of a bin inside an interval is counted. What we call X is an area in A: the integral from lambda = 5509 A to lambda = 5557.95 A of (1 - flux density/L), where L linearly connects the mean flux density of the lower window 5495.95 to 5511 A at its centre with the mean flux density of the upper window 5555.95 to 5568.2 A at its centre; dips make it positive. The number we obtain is 2.0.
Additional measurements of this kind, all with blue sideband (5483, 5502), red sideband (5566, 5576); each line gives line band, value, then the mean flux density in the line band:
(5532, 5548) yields -0.4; 14.7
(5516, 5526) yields -0.9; 15.4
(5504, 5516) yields 0.6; 13.3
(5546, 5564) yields -2.0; 16.1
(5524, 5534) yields 0.0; 14.2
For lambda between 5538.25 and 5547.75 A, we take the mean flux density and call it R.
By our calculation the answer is 15.4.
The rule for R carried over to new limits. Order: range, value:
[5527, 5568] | 15.5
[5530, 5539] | 13.9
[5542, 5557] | 15.6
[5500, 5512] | 13.9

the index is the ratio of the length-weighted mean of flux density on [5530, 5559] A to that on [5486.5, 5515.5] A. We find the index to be 1.1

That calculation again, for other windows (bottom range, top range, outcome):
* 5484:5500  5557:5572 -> 1.17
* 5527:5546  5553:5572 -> 1.08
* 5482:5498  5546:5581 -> 1.16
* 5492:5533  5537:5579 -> 1.09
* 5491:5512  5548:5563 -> 1.16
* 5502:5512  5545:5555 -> 1.13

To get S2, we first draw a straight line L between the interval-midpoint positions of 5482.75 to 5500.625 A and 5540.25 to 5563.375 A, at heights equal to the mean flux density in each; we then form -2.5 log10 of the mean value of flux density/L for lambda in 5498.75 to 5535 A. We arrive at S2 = 0.03 mag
